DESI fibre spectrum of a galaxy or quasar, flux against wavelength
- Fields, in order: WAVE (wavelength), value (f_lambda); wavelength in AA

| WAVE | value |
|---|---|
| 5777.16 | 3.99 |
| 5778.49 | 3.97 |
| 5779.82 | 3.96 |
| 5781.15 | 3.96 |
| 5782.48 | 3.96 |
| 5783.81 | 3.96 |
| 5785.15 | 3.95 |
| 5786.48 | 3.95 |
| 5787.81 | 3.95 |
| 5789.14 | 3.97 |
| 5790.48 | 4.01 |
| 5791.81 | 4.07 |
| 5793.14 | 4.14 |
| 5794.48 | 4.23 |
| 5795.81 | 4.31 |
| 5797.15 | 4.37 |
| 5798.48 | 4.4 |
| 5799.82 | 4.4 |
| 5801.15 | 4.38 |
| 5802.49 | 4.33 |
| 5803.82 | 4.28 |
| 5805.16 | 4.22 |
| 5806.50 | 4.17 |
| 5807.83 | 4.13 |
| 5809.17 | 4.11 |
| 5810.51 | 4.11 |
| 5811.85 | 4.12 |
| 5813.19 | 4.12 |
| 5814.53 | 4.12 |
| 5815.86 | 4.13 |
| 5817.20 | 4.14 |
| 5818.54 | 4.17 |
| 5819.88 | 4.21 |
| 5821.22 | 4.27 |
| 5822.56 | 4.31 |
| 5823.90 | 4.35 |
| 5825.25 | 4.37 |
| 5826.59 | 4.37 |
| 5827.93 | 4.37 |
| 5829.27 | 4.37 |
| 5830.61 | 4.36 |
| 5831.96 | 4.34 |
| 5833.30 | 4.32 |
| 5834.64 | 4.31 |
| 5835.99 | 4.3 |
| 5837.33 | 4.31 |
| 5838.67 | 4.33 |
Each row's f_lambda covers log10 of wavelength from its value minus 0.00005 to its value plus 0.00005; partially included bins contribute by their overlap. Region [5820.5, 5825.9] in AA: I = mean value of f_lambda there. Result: 4.32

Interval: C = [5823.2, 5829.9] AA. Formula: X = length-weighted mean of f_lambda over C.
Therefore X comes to 4.36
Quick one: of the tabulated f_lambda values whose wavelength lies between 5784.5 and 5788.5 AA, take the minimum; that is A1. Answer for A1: 3.95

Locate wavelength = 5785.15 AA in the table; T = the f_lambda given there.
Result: 3.95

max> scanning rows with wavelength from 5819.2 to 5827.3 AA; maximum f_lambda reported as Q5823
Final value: 4.37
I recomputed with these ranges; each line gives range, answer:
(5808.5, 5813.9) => 4.11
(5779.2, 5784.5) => 3.96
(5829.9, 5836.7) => 4.33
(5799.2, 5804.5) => 4.35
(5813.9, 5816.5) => 4.14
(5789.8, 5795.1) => 4.11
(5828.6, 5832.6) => 4.35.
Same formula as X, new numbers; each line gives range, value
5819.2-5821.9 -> 4.24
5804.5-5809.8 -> 4.16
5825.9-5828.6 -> 4.38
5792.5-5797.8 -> 4.26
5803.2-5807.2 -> 4.22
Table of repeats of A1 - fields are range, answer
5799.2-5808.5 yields 4.13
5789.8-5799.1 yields 4.01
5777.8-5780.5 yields 3.96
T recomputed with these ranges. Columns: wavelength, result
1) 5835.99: 4.3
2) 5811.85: 4.12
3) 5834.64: 4.31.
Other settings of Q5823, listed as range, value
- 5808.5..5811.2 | 4.11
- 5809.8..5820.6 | 4.21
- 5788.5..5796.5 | 4.31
